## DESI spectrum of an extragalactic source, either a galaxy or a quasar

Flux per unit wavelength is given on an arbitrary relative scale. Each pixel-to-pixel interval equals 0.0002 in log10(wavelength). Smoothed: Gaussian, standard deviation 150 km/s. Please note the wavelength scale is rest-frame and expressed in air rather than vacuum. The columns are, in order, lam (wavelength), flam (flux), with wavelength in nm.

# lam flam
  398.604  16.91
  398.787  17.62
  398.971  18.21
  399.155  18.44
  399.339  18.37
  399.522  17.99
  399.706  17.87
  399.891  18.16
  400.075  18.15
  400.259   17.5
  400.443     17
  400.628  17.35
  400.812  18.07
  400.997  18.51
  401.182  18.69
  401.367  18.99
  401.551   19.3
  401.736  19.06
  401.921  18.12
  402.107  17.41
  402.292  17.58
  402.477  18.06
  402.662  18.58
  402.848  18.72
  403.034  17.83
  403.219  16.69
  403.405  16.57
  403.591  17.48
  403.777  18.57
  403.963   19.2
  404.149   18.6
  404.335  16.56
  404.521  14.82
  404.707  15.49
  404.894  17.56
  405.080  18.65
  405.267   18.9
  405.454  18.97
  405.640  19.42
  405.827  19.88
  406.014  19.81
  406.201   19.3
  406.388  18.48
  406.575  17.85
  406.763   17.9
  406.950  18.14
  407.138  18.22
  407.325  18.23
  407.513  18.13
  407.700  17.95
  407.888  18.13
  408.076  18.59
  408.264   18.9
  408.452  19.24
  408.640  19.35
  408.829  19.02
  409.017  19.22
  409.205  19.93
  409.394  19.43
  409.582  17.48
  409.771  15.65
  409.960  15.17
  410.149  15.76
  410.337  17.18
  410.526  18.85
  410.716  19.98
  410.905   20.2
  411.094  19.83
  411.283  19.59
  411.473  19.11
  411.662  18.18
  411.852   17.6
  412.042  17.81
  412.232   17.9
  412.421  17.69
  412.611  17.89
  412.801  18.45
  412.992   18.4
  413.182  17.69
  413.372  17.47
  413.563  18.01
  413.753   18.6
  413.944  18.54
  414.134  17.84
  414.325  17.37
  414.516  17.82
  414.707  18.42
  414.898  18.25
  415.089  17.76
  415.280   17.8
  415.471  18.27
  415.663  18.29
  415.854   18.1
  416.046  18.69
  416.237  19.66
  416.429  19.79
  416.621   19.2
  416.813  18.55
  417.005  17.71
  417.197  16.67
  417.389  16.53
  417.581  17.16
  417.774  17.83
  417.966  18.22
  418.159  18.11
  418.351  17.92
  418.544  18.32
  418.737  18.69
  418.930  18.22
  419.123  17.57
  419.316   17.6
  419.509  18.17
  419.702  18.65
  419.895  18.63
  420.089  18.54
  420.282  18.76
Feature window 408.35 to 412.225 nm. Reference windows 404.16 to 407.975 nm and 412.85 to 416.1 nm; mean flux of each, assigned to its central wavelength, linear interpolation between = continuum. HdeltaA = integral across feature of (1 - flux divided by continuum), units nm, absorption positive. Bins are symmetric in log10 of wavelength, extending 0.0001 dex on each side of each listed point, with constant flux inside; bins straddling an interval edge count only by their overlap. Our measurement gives -0.07 nm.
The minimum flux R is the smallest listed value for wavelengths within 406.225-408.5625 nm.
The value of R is 17.85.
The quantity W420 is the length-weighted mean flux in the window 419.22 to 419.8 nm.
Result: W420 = 18.2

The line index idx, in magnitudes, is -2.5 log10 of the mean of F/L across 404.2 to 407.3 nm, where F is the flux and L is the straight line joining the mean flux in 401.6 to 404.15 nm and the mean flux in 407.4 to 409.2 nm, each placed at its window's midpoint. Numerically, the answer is 0.018 mag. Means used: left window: 18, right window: 18.8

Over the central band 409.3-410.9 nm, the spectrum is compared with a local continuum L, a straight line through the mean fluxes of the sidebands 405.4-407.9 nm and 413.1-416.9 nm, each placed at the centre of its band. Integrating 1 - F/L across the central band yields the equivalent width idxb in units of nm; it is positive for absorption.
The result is 0.08 nm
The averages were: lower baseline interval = 18.6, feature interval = 17.6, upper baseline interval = 18.3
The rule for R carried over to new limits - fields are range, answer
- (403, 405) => 14.82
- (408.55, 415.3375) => 15.17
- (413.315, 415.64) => 17.37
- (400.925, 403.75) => 16.57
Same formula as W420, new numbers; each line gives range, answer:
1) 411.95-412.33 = 17.9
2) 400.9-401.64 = 18.9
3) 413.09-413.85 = 17.9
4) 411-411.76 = 19.2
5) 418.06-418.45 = 18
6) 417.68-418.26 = 18.1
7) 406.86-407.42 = 18.2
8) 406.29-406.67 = 18.2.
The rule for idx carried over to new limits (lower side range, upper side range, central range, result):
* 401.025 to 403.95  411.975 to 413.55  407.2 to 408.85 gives -0.034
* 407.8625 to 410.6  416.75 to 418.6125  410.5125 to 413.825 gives -0.032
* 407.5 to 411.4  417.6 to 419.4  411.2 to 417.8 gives 0.005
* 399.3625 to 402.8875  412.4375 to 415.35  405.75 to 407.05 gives -0.038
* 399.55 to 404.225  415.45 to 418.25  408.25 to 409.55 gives -0.065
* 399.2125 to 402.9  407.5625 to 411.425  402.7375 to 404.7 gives 0.051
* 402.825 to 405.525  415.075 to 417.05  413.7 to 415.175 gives 0.023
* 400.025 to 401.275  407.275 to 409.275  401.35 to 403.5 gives 0.003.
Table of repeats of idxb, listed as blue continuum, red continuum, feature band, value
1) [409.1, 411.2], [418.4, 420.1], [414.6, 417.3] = -0.023 nm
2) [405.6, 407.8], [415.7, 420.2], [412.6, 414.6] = 0.037 nm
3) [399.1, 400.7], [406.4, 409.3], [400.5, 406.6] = 0.014 nm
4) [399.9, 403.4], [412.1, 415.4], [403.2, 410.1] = -0.045 nm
